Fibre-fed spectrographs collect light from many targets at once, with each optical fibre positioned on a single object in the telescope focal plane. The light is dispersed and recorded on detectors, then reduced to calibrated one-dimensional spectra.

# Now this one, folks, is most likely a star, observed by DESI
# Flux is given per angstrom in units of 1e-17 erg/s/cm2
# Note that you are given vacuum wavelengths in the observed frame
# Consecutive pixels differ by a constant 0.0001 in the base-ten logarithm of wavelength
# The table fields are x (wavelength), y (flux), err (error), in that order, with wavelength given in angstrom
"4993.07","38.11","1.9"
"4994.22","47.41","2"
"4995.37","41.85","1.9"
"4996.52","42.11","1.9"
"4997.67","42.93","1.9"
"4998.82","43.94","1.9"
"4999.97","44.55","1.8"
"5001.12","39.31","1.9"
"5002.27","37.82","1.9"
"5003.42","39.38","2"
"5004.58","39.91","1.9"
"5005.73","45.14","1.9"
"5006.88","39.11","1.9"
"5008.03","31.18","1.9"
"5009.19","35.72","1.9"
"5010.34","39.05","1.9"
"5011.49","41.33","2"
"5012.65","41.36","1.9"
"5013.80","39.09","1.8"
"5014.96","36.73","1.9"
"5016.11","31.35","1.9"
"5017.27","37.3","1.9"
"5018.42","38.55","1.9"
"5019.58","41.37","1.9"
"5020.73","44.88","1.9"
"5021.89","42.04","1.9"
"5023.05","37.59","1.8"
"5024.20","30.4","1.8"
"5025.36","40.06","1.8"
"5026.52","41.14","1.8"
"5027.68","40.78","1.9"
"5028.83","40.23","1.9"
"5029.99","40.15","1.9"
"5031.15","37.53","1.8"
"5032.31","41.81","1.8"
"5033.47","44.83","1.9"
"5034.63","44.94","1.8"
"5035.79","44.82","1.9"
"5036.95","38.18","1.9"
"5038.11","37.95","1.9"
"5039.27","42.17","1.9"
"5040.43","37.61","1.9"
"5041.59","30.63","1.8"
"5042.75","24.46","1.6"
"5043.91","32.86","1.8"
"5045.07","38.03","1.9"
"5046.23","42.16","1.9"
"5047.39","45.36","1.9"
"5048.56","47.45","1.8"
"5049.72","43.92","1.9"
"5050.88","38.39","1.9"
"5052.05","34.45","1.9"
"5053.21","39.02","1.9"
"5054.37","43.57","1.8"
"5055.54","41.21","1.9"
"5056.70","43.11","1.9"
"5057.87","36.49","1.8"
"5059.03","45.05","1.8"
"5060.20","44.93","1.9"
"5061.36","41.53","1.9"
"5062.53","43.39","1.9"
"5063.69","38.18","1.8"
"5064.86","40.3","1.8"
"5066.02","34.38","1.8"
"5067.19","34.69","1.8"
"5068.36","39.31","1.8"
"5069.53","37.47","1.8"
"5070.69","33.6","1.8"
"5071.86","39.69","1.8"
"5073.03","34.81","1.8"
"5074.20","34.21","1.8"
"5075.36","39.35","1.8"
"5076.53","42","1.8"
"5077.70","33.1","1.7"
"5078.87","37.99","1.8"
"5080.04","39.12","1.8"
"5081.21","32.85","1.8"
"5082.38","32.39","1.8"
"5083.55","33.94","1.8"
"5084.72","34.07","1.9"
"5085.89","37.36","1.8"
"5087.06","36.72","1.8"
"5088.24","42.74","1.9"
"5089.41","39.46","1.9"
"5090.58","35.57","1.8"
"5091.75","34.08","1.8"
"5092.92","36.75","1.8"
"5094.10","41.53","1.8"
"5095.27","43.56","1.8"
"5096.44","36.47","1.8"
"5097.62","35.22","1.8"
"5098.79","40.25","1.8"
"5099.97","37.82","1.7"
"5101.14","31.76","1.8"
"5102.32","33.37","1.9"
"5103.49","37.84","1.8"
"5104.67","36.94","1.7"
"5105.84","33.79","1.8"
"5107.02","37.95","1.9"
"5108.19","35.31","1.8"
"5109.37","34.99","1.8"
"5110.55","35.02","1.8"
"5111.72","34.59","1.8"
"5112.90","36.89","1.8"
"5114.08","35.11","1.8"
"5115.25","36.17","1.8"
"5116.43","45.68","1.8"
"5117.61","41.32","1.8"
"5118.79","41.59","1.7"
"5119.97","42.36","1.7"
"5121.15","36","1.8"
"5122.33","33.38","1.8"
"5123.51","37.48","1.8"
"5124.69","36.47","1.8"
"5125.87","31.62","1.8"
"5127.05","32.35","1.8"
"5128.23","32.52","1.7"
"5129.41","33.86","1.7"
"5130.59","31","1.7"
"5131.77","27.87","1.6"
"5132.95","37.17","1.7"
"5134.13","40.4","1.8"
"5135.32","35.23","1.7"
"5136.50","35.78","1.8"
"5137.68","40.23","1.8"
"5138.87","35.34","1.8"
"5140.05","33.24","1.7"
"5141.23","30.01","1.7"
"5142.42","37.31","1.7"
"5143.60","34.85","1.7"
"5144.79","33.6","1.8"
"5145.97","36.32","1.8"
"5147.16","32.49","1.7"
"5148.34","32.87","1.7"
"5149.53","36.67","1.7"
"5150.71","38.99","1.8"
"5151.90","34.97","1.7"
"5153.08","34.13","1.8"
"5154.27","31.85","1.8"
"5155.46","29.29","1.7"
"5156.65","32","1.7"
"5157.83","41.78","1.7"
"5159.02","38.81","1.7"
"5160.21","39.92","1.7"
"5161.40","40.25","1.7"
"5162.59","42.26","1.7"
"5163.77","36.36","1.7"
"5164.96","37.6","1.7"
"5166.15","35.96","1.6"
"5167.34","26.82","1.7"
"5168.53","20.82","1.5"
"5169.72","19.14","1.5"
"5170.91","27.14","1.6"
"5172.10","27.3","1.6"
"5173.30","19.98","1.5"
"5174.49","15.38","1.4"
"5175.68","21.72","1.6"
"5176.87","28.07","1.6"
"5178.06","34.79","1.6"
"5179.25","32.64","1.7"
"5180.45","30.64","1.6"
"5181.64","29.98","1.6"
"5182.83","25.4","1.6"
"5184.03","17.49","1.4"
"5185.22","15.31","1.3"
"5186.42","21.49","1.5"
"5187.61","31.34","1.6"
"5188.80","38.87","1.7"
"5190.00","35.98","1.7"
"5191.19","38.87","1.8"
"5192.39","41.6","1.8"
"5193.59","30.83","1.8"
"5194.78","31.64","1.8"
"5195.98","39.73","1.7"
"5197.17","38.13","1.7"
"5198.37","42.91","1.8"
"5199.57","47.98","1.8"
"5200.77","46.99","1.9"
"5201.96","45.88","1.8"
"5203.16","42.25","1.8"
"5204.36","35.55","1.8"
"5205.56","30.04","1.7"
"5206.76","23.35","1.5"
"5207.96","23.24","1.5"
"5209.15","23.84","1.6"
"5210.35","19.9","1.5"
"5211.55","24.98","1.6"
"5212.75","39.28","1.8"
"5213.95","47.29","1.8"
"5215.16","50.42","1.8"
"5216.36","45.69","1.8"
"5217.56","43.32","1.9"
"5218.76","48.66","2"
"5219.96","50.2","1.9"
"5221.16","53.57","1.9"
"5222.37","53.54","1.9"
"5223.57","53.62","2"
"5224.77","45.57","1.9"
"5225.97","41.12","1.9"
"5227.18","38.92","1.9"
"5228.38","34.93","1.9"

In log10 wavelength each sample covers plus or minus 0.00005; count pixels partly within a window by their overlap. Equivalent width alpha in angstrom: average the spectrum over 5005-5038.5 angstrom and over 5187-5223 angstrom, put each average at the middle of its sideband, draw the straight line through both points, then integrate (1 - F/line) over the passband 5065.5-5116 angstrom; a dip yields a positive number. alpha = 3.5 angstrom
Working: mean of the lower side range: 39.5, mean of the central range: 36.5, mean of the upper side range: 38.9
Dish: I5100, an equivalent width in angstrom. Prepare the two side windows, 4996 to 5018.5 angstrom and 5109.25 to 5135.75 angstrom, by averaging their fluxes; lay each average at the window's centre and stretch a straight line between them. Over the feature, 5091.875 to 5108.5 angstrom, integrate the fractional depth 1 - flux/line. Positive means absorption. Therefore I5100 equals -0.13 angstrom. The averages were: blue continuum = 39.3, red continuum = 36.1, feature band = 37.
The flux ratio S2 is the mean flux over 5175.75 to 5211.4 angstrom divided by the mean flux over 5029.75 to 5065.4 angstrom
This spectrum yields 0.8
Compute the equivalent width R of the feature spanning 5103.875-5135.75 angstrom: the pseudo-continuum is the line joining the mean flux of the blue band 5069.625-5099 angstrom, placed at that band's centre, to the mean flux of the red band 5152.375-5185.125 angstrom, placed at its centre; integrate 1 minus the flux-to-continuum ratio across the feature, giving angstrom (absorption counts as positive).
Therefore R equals -1.8 angstrom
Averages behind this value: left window 37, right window 30.1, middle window 36.1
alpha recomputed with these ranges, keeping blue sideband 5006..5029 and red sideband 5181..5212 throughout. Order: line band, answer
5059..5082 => -0.83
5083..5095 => -0.43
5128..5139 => -0.13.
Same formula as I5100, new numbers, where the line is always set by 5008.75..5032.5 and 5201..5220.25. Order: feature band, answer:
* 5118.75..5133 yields 1.27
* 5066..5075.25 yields 0.52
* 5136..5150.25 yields 1.07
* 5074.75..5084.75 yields 0.57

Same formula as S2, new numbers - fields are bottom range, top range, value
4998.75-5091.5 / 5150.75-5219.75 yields 0.86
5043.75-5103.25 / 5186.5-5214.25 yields 0.92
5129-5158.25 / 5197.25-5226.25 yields 1.18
